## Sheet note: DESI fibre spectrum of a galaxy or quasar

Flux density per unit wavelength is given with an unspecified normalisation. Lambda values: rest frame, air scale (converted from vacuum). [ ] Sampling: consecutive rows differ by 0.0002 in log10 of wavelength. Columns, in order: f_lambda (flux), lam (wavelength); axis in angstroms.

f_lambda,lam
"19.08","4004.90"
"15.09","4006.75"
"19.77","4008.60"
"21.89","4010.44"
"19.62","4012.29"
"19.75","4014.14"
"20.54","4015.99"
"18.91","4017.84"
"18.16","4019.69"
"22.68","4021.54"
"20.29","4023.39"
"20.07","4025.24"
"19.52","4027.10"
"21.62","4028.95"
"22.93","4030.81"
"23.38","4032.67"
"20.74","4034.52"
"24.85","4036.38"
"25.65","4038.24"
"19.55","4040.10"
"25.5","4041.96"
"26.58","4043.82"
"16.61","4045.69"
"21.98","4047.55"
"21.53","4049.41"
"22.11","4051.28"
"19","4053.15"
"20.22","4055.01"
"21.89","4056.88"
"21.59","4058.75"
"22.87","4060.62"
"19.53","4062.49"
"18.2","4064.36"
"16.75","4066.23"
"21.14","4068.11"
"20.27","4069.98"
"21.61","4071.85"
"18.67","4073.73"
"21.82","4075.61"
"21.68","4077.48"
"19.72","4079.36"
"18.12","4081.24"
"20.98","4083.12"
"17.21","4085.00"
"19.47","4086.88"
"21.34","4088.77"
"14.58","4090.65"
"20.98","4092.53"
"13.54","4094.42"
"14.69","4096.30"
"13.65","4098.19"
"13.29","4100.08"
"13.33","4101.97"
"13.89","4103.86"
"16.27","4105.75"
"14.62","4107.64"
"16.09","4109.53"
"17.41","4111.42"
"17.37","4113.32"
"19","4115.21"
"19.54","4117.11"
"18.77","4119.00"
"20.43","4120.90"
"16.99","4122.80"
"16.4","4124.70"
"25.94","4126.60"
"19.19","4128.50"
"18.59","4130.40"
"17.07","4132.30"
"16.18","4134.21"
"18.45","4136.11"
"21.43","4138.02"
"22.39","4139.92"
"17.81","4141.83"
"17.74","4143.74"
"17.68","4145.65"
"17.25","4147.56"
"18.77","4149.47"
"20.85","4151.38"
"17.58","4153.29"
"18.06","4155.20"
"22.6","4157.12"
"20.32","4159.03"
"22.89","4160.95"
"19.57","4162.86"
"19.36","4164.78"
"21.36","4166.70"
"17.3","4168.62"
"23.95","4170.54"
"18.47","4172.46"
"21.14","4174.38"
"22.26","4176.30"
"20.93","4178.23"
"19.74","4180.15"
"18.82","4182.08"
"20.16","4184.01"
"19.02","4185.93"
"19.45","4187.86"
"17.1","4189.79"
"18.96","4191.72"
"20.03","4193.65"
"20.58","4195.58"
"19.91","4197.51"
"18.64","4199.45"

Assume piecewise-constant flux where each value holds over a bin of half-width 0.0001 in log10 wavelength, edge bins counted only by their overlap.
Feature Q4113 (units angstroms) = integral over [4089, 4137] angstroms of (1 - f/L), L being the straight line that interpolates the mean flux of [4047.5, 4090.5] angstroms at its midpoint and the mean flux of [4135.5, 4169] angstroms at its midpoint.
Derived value 6.6 angstroms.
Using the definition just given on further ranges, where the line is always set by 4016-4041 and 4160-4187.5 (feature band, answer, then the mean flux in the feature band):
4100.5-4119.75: 4.0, 16.5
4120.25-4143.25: 1.6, 19.2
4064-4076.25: 0.7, 19.8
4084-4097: 2.2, 17.5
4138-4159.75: 1.3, 19.3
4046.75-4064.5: 0.2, 21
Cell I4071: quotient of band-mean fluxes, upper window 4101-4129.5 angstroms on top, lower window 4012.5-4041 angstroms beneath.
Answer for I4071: 0.8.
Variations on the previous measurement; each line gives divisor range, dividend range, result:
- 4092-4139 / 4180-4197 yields 1.12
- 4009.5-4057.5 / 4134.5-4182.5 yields 0.93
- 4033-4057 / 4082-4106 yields 0.74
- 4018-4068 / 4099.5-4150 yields 0.84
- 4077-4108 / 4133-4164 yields 1.15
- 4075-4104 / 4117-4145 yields 1.10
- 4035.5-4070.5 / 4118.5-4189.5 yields 0.92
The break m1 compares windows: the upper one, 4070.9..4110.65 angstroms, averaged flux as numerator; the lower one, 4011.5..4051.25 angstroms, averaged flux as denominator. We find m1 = 0.81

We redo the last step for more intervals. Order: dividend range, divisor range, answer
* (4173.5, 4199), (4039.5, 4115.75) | 1.05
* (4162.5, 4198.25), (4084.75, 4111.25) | 1.25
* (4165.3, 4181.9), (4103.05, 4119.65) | 1.21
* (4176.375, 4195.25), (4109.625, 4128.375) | 1.03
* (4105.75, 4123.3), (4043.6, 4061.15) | 0.84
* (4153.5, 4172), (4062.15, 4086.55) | 1.04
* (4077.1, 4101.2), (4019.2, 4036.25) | 0.82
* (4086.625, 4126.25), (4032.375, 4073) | 0.79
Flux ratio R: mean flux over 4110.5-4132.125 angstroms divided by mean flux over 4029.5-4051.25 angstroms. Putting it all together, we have 0.8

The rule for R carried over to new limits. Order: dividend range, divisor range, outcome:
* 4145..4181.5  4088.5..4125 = 1.21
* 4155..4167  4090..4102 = 1.38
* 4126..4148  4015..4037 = 0.90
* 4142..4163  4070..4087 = 0.97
